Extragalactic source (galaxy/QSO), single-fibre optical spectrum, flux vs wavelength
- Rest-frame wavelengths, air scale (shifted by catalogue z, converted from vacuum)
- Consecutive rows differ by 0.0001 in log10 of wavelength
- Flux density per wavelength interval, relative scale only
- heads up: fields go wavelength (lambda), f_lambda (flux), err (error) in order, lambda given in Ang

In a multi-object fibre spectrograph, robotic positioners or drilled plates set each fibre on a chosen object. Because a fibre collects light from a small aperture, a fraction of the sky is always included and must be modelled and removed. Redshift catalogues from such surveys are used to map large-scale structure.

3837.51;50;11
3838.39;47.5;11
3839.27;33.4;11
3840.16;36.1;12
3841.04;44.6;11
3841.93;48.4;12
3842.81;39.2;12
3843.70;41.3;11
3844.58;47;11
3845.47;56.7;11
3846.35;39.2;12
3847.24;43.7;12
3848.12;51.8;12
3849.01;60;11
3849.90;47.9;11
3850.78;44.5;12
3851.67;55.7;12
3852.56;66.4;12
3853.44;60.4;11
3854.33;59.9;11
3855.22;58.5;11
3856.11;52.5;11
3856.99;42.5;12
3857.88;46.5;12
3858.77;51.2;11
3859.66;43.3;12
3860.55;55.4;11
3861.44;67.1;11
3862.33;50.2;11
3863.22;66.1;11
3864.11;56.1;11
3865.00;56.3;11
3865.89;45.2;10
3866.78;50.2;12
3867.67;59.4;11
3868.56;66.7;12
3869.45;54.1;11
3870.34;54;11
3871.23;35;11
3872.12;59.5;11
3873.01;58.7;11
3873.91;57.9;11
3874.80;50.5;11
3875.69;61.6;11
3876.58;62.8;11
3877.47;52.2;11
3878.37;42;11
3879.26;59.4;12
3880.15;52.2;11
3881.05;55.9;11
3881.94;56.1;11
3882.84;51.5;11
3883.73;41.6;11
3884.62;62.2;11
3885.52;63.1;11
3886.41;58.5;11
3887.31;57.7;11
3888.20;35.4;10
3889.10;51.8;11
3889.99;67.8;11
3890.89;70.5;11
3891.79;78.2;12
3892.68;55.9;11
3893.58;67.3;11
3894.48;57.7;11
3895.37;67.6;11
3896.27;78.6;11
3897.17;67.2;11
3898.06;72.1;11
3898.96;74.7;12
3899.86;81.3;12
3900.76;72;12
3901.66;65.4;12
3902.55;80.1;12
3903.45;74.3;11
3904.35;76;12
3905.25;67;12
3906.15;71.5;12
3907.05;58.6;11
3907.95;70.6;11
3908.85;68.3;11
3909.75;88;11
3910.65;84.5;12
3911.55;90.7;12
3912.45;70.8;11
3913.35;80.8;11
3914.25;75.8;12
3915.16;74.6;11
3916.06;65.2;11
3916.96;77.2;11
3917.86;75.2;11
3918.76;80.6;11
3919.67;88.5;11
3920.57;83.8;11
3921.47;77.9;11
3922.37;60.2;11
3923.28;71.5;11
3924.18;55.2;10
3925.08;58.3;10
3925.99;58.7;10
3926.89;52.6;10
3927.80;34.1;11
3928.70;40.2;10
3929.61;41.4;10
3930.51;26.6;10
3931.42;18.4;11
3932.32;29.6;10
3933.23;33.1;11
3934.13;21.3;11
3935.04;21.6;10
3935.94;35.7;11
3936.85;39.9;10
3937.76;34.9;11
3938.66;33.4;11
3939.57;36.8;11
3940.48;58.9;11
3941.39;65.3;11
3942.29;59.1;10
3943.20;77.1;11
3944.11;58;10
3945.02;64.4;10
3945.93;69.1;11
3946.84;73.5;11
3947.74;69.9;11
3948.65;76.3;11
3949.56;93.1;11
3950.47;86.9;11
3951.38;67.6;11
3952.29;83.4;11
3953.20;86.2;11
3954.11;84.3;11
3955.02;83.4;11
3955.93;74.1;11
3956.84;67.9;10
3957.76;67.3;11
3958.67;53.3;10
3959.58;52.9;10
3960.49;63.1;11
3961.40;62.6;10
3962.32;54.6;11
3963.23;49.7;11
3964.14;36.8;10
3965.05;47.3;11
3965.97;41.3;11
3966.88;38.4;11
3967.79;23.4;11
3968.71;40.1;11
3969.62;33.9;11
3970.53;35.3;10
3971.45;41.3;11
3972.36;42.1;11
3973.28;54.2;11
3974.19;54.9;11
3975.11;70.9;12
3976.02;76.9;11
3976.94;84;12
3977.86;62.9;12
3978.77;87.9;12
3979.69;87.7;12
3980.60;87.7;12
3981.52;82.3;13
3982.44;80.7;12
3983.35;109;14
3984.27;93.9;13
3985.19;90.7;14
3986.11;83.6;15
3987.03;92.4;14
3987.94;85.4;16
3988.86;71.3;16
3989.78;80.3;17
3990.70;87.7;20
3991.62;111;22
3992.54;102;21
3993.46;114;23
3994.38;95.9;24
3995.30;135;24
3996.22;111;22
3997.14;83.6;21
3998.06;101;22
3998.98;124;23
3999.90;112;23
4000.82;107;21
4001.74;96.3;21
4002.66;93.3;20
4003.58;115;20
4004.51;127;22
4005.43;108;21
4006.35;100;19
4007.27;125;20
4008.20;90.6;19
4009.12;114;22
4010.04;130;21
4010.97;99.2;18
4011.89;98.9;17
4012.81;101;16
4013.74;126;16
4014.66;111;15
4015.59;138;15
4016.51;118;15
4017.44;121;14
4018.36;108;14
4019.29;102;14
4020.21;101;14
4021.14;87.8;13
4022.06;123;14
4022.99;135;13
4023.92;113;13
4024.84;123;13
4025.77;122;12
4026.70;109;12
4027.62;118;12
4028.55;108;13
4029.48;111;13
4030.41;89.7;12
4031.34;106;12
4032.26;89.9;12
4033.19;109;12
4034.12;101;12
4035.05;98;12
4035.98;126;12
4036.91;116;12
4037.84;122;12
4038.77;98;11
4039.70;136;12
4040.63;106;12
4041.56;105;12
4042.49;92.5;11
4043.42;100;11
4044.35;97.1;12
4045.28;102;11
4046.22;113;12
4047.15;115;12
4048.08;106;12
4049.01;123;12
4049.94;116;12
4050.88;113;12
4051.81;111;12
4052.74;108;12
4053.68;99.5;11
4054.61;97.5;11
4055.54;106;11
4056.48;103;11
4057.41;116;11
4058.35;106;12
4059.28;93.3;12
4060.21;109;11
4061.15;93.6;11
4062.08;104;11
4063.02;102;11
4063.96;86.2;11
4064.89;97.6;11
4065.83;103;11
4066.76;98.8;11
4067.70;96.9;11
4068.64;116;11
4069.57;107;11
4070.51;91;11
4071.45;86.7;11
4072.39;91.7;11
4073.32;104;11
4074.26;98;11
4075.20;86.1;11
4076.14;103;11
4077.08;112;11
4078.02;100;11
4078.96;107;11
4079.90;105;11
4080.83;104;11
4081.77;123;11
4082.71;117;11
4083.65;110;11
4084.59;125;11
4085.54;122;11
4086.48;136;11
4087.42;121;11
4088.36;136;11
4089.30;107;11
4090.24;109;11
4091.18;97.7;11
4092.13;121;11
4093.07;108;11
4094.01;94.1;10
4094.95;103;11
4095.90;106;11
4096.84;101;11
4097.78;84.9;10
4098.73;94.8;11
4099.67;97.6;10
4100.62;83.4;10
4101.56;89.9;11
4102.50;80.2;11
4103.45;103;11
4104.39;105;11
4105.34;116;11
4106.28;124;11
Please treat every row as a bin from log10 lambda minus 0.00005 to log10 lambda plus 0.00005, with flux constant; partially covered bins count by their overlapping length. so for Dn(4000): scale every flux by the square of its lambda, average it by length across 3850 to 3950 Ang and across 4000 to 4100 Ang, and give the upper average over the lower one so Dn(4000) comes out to 1.95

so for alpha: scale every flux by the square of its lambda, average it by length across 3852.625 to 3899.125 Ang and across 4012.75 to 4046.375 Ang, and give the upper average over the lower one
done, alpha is 2.08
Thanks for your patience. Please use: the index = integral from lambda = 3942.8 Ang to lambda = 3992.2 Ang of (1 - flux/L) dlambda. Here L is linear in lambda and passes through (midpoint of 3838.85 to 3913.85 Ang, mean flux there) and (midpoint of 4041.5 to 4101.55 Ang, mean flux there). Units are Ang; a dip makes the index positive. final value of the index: 6.9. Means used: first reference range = 58.8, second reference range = 105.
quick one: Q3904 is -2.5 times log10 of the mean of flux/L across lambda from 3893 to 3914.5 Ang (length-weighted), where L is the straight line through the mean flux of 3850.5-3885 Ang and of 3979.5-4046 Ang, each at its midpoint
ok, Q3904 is -0.09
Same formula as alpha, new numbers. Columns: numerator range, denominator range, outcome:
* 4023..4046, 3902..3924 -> 1.54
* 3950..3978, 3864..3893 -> 1.10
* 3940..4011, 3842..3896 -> 1.54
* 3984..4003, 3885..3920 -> 1.46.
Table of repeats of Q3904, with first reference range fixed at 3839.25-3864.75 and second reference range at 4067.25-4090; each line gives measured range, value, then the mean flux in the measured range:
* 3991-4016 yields -0.222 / 110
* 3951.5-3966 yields 0.217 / 63.7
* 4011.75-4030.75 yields -0.200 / 113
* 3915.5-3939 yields 0.339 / 50.8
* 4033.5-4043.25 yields -0.119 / 110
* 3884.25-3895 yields -0.001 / 60.5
